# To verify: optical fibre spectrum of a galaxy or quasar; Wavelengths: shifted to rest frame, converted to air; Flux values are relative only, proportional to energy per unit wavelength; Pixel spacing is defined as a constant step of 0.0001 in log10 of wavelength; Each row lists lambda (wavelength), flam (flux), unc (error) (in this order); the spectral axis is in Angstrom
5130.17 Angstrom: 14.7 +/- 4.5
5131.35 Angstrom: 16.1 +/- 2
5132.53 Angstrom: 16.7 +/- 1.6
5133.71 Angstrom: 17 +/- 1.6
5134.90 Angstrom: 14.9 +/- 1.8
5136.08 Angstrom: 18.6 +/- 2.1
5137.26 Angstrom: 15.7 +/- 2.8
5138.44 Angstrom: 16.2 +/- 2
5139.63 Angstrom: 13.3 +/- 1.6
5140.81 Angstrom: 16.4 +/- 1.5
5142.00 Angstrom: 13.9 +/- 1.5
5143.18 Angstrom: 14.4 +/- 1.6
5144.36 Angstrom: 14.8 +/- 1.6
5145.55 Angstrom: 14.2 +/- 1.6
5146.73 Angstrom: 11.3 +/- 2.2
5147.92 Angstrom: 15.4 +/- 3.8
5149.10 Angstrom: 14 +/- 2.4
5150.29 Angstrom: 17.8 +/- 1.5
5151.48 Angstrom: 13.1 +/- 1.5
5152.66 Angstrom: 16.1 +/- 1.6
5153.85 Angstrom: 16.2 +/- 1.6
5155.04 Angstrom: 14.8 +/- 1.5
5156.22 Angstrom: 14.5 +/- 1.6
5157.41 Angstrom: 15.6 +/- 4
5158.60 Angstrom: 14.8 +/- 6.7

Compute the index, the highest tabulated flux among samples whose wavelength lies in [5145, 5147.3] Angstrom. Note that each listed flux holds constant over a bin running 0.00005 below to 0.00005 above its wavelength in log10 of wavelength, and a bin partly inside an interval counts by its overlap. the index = 14.2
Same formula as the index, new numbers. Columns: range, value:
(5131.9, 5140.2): 18.6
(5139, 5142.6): 16.4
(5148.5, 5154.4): 17.8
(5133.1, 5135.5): 17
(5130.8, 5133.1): 16.7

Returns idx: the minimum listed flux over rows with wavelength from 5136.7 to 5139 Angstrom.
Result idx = 15.7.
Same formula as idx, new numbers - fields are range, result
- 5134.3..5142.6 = 13.3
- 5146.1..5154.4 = 11.3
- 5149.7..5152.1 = 13.1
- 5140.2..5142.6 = 13.9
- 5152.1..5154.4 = 16.1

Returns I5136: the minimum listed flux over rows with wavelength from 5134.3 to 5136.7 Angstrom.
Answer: 14.9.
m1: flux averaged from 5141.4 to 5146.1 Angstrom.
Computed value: 14.3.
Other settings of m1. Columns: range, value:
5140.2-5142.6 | 15.1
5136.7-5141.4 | 15.4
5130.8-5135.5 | 16.2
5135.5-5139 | 16.9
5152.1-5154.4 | 16.1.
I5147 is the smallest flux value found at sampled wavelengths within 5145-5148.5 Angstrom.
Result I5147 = 11.3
